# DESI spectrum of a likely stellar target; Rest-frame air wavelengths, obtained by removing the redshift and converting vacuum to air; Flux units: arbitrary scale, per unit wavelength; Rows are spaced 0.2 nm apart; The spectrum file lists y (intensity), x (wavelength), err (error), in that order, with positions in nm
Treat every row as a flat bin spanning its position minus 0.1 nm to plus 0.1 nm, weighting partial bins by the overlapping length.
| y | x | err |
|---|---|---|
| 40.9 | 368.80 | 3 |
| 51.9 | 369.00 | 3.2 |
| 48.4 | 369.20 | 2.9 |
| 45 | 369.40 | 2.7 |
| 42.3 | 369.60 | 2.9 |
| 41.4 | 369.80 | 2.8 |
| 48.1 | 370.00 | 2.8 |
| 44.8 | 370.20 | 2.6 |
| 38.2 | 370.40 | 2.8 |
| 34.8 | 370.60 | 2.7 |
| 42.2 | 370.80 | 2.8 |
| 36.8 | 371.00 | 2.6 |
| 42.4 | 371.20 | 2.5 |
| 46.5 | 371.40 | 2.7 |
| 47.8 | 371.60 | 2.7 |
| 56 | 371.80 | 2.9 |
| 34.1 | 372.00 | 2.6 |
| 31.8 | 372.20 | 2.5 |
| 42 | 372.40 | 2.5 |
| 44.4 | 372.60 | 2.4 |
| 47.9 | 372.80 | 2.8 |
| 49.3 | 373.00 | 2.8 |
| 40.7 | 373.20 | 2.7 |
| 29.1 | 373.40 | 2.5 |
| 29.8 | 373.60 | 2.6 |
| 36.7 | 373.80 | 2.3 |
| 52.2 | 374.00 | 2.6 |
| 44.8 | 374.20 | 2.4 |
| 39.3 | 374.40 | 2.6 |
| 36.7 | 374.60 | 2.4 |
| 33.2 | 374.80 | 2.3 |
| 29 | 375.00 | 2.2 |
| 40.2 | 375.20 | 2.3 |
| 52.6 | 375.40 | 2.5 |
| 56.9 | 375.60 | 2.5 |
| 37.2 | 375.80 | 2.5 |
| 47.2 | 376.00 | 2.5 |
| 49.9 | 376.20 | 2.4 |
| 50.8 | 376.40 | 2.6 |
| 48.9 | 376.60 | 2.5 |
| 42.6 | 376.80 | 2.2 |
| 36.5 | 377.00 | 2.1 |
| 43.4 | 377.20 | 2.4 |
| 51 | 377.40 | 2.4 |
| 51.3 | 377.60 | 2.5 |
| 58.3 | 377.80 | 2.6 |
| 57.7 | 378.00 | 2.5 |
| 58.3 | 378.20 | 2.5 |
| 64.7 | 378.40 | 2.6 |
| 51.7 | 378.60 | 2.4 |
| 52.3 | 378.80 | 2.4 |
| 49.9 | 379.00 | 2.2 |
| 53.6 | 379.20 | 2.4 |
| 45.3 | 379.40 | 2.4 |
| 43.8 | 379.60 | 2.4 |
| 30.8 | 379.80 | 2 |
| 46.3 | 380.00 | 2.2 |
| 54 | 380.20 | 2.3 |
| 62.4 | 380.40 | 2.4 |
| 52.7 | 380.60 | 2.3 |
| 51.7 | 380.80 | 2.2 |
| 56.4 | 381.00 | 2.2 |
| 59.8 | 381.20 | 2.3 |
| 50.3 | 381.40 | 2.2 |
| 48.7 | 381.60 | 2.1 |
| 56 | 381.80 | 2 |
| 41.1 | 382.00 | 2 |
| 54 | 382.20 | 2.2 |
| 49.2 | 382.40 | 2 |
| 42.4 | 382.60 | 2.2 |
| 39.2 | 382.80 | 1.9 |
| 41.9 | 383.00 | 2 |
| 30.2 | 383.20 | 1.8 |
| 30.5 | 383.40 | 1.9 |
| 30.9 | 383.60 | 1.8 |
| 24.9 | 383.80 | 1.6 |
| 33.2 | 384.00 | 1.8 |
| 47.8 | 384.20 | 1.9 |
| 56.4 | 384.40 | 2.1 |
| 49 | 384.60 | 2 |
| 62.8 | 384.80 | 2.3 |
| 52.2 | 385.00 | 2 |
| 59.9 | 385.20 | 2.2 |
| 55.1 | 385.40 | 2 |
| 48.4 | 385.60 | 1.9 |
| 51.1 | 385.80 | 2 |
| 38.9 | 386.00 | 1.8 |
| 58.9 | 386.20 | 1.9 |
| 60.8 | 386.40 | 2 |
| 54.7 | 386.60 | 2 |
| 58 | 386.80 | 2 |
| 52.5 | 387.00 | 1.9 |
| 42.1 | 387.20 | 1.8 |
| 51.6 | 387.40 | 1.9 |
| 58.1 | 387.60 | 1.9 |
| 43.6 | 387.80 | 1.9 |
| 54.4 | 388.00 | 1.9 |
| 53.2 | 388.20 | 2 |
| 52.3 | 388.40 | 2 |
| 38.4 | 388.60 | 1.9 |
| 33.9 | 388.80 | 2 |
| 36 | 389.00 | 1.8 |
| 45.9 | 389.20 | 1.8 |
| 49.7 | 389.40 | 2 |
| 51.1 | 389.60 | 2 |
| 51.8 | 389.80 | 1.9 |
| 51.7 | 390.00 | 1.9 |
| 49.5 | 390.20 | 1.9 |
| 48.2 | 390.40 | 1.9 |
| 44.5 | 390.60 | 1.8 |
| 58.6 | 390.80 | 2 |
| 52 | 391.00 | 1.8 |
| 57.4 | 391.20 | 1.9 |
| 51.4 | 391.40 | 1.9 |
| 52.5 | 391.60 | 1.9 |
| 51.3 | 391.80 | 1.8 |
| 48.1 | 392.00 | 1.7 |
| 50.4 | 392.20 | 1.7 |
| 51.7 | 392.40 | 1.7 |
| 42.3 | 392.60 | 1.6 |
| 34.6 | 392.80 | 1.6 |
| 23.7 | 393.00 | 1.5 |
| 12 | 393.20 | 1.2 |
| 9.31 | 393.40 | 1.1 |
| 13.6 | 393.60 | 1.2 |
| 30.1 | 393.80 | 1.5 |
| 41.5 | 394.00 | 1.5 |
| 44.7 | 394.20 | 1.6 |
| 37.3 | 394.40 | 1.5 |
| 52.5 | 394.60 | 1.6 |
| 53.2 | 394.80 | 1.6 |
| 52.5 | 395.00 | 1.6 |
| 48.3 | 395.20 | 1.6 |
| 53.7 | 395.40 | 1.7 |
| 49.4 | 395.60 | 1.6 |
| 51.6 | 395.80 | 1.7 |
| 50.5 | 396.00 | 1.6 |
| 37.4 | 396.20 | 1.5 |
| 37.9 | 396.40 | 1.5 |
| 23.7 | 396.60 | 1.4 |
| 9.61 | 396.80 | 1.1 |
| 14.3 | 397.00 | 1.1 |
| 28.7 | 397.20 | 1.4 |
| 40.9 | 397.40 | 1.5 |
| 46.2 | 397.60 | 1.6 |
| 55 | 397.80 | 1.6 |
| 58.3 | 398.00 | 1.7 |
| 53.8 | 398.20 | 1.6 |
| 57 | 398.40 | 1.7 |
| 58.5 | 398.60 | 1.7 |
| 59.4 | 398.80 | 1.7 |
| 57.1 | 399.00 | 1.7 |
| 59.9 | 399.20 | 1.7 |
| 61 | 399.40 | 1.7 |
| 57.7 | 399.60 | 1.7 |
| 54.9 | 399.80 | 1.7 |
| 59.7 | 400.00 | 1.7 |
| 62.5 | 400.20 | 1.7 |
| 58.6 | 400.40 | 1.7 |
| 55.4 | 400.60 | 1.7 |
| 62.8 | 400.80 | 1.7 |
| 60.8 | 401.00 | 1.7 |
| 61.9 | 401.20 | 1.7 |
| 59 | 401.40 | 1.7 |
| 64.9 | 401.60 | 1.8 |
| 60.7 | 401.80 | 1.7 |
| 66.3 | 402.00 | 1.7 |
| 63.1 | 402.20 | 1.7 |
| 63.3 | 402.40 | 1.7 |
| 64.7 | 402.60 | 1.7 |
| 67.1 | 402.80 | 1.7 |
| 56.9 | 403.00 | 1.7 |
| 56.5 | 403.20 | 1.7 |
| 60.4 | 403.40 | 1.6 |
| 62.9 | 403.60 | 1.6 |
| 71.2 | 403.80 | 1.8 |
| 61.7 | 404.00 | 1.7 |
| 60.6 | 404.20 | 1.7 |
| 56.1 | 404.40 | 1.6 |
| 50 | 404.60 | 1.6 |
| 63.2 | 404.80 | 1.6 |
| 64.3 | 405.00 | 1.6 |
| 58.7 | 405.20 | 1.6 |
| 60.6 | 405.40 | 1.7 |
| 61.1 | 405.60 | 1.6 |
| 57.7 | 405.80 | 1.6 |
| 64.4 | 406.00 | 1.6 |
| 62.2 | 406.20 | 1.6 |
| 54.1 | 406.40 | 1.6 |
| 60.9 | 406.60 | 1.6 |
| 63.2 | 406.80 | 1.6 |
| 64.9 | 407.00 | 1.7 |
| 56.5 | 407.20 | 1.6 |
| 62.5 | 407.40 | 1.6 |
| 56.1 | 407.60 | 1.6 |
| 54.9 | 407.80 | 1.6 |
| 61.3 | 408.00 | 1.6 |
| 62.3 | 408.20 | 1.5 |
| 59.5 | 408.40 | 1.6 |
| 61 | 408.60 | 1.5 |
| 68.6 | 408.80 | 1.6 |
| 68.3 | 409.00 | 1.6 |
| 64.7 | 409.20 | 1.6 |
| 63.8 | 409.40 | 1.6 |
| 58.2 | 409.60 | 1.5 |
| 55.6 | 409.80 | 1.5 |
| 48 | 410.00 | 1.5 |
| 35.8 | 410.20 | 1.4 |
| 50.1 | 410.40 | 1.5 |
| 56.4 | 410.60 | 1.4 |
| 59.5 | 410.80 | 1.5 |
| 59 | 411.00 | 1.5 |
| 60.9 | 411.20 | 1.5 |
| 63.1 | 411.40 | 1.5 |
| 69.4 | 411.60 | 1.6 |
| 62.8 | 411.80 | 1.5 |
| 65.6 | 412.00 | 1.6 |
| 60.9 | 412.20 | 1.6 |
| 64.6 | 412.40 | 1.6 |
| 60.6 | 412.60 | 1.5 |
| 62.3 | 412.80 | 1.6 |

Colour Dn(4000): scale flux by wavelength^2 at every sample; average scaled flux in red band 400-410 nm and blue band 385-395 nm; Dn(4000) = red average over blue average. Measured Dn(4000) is 1.4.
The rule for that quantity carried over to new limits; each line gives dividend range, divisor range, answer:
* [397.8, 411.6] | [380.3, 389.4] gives 1.37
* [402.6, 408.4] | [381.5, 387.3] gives 1.42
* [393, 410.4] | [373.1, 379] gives 1.34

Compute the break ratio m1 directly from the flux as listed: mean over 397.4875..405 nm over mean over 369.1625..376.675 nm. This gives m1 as 1.4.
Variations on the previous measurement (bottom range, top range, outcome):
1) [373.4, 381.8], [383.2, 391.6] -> 1.02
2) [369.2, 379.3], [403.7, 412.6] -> 1.34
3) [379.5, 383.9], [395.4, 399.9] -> 1.03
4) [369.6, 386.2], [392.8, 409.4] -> 1.16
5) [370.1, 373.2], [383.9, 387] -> 1.23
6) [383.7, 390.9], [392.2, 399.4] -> 0.85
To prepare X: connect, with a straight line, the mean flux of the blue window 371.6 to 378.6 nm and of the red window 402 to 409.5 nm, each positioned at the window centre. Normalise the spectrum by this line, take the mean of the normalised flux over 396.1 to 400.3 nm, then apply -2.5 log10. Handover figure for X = 0.21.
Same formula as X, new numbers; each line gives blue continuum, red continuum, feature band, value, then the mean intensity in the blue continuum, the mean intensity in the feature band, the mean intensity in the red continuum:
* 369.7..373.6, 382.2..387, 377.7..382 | -0.162 mag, 41.7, 52.3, 47.1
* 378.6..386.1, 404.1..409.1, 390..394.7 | 0.251 mag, 47.4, 41.8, 60.5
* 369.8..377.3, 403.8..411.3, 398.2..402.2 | -0.080 mag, 42.3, 59.8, 59.3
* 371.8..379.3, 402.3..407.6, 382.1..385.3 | 0.133 mag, 45.4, 44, 60.9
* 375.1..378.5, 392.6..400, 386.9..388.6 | -0.099 mag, 49.9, 50.2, 42.7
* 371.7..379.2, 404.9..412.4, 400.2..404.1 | -0.089 mag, 45.5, 62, 60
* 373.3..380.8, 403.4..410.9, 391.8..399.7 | 0.265 mag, 46.6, 42.9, 59.5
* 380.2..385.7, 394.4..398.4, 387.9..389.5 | 0.009 mag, 47.8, 45.5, 43.2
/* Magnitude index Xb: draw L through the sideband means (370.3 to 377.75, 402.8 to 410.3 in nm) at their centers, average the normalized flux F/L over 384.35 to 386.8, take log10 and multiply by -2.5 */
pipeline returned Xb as -0.114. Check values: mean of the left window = 42.7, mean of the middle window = 54.1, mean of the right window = 59.8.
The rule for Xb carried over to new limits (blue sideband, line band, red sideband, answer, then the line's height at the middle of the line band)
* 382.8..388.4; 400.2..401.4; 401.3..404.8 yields 0.00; 59.8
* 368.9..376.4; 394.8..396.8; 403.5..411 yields 0.23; 53.9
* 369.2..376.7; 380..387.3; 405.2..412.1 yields -0.03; 47.7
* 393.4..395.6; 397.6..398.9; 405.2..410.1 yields -0.20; 46.9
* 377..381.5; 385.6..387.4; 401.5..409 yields 0.05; 54.4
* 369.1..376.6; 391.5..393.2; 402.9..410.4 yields 0.23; 52.4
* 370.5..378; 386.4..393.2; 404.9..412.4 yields 0.06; 50.8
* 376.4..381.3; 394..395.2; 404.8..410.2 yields 0.18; 56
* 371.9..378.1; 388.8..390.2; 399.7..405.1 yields 0.13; 52.8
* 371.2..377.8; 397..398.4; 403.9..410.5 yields 0.20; 54.5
